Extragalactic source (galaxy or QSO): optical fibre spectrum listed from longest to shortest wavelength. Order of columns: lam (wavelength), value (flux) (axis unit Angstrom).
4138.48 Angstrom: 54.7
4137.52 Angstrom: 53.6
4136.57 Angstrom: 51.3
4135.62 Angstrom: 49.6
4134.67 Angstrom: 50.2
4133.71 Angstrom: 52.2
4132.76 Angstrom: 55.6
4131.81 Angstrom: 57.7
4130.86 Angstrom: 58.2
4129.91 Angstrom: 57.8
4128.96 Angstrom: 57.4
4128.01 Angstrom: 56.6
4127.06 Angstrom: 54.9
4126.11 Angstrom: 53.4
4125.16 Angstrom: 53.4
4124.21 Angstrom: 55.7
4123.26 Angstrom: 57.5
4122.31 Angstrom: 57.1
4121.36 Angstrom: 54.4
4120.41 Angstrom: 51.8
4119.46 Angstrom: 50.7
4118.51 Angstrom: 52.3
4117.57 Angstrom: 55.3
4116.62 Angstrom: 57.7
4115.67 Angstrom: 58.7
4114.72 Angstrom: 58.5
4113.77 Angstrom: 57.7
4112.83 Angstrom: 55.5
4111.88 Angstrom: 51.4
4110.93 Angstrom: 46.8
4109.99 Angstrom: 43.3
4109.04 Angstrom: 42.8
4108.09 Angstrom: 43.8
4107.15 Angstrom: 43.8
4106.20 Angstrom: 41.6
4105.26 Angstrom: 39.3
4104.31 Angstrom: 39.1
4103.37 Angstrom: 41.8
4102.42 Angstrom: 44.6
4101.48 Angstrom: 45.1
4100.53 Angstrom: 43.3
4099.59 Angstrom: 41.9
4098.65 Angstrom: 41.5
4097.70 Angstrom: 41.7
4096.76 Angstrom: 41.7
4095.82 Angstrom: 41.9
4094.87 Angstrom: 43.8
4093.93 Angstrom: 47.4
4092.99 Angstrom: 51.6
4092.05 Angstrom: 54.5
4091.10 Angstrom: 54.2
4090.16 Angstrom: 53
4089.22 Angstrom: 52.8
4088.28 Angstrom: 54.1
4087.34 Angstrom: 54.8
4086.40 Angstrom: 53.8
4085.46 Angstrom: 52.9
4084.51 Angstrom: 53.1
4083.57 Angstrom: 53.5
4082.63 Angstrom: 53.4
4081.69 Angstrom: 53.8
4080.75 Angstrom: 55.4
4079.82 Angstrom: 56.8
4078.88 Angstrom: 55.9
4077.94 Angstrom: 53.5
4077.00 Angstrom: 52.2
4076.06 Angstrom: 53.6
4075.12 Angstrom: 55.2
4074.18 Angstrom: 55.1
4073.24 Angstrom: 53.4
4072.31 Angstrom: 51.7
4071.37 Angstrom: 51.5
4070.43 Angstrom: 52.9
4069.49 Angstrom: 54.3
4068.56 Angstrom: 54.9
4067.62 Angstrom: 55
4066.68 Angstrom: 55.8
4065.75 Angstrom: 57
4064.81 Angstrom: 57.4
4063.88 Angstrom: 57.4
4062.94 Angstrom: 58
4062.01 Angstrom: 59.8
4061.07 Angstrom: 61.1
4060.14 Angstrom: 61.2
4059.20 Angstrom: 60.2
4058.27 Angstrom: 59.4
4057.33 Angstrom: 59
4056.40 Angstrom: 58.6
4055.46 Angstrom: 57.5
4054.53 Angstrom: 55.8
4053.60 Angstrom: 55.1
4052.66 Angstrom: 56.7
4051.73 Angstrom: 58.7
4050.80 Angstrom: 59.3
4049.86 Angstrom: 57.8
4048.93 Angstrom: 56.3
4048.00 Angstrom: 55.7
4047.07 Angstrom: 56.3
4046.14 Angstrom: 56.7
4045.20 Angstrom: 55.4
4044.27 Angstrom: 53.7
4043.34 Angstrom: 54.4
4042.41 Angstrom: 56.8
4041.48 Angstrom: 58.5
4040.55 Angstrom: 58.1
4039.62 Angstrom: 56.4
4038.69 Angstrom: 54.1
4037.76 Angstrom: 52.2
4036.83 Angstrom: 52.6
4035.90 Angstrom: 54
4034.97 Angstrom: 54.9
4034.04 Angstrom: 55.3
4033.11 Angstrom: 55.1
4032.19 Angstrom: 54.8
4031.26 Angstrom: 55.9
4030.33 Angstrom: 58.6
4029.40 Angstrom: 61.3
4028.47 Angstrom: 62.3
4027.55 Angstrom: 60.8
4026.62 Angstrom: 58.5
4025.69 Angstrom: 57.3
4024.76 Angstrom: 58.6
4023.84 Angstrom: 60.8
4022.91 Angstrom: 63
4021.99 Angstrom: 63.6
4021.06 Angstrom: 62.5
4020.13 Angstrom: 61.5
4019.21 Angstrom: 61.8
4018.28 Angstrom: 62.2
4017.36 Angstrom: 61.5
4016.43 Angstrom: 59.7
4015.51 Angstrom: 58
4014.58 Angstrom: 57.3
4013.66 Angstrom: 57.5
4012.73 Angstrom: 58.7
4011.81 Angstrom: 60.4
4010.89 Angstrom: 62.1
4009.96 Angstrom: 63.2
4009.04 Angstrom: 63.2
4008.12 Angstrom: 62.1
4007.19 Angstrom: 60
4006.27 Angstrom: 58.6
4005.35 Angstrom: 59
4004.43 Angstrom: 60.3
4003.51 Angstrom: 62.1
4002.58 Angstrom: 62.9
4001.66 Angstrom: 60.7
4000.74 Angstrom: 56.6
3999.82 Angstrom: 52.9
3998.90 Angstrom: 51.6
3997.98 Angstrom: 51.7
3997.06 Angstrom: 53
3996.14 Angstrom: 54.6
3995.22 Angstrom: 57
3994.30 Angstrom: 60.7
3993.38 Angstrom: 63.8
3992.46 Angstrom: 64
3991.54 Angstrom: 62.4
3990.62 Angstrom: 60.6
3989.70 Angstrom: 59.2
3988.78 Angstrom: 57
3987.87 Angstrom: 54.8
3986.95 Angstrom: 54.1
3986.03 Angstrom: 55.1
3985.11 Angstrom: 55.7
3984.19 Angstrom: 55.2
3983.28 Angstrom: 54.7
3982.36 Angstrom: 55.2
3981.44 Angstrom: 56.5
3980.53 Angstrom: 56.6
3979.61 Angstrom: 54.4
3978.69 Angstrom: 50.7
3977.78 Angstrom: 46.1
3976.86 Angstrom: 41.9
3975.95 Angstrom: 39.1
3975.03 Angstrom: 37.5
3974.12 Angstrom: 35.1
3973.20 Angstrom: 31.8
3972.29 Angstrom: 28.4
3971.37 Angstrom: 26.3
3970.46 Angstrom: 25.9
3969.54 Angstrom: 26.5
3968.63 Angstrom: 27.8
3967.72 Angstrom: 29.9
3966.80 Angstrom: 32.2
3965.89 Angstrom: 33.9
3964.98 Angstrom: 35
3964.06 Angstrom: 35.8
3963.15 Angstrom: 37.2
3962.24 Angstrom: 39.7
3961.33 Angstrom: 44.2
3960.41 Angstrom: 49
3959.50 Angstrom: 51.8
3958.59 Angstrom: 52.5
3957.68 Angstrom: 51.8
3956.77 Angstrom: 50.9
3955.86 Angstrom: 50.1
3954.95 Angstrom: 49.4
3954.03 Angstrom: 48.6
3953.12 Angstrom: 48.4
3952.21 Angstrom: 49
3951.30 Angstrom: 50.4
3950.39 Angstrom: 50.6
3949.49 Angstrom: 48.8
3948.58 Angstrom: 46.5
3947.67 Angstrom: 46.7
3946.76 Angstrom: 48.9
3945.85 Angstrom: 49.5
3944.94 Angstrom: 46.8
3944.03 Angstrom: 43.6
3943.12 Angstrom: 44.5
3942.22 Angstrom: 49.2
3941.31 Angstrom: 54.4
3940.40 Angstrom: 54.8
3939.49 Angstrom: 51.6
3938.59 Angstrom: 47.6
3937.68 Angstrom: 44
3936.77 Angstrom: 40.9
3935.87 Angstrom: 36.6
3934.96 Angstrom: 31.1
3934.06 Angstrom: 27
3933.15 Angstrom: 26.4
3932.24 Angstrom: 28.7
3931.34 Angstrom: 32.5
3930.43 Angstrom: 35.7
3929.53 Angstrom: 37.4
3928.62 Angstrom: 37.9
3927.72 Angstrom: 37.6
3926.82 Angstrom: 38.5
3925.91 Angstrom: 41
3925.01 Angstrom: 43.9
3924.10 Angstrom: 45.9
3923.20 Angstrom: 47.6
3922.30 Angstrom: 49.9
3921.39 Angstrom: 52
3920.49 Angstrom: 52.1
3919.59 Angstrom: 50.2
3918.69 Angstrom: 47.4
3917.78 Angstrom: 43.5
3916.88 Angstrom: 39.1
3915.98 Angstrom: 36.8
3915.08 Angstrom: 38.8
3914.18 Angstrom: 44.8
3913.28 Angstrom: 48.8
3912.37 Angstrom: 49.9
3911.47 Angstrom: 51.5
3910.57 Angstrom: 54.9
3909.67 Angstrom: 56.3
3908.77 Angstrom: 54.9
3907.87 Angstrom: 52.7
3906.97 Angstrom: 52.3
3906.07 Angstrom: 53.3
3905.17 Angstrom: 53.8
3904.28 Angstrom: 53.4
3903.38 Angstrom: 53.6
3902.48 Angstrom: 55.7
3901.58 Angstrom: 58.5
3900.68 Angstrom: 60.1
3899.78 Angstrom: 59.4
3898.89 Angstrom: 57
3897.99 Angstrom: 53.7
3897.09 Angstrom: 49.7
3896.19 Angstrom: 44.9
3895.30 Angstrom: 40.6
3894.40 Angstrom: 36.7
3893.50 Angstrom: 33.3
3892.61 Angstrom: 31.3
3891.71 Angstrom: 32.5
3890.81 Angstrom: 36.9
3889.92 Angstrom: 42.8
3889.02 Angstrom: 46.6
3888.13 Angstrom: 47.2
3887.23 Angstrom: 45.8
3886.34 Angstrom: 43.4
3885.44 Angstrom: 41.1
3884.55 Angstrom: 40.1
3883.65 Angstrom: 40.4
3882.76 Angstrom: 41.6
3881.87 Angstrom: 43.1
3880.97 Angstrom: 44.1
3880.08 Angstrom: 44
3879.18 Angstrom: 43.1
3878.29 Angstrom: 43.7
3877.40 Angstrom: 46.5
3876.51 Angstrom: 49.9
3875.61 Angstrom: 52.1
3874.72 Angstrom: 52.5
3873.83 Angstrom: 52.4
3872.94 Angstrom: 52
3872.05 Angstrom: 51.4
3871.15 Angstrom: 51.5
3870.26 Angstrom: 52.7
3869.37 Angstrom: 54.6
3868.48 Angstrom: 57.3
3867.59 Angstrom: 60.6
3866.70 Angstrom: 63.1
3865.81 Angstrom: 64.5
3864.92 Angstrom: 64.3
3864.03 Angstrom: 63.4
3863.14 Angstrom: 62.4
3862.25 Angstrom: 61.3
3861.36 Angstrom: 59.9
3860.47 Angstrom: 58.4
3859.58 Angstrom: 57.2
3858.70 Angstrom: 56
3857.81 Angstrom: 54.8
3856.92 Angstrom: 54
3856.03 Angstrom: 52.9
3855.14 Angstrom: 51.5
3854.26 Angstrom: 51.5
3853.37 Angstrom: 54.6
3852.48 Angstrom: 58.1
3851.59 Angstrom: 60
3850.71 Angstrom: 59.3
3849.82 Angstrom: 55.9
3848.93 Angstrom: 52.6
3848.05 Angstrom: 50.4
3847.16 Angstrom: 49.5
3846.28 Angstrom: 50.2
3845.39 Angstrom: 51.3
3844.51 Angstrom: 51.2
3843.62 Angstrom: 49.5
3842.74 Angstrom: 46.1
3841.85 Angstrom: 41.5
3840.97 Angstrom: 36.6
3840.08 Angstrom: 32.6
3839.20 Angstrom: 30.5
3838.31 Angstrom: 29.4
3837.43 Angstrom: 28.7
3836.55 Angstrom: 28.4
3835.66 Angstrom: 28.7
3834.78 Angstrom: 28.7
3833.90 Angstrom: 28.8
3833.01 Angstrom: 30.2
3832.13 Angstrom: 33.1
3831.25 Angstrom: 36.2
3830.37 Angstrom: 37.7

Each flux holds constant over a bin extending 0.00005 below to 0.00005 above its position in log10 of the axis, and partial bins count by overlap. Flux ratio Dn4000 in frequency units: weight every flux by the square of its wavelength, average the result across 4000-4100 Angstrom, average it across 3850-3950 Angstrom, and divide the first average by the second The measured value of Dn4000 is 1.26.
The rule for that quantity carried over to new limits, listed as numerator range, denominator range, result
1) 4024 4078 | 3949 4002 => 1.23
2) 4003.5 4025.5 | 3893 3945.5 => 1.39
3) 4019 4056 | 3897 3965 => 1.30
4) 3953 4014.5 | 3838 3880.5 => 1.03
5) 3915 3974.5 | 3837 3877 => 0.84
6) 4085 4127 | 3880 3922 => 1.17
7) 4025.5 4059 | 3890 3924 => 1.26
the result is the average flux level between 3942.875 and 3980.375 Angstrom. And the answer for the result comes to 42.5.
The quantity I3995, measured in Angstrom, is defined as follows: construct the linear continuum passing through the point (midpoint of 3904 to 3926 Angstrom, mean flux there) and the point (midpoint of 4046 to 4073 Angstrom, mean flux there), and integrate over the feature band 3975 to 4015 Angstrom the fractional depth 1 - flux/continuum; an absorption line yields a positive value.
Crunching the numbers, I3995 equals -2.5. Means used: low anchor 48.7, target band 56.6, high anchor 56.9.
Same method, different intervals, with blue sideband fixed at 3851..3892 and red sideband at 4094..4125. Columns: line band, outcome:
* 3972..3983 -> 1.12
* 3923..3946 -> 4.26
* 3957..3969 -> 2.35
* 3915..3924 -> 0.83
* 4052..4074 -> -3.53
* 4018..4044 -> -4.61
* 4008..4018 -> -2.19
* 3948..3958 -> 0.17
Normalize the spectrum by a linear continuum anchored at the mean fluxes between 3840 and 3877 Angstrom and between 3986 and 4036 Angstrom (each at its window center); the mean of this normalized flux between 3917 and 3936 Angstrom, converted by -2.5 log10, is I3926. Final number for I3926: 0.365 mag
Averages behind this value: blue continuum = 54.1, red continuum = 59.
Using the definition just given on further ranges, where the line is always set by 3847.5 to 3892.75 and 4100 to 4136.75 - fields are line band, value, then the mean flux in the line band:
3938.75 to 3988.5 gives 0.13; 45.3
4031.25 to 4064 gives -0.11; 56.8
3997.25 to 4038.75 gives -0.15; 58.7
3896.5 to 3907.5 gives -0.08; 54.9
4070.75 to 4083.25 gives -0.06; 54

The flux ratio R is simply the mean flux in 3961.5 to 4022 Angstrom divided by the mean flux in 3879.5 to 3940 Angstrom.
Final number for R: 1.2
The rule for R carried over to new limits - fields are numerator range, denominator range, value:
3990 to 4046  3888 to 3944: 1.29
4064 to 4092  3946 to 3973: 1.29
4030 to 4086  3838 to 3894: 1.13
